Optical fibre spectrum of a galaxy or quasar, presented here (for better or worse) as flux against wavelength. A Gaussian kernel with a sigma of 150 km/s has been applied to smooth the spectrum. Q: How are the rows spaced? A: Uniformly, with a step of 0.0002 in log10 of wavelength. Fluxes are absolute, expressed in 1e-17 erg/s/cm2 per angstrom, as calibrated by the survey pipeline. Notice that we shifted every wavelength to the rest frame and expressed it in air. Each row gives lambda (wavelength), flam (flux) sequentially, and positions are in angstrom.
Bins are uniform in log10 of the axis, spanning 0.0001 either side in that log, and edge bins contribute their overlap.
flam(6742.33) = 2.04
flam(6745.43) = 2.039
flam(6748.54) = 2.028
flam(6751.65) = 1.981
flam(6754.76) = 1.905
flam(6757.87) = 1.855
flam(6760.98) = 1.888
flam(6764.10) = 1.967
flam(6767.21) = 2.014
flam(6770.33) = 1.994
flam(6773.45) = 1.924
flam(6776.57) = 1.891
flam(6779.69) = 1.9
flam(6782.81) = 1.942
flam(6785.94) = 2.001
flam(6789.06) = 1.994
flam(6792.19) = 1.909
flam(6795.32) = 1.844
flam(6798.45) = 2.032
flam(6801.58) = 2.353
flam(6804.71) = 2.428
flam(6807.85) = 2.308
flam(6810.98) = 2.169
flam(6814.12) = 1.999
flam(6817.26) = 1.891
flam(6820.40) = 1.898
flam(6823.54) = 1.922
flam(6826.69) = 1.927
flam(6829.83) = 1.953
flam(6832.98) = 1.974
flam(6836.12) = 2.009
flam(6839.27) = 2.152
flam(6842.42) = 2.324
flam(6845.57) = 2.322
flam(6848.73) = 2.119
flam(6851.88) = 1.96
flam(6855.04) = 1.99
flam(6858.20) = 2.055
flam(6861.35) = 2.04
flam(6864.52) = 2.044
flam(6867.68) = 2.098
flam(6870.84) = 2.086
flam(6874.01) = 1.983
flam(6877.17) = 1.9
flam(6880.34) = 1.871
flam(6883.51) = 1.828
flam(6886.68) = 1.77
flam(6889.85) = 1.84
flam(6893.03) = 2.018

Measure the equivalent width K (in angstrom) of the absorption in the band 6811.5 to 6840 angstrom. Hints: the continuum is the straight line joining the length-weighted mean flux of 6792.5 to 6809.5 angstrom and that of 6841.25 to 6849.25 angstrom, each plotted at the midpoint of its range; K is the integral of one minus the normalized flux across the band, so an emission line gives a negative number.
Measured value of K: 3.3 angstrom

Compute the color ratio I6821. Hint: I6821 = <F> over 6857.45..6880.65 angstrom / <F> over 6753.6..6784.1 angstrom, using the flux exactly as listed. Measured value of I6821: 1.05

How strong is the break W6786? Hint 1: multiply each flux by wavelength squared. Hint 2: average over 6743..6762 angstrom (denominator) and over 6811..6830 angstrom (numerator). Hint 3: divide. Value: 1.02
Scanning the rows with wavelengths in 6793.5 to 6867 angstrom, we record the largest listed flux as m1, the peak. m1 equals 2.428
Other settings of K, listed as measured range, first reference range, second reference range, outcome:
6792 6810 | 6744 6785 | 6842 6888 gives -1.7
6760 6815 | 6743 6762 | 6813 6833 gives -2.5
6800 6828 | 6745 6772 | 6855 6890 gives -2.0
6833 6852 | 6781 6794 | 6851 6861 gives -1.4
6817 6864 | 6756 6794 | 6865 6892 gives -2.6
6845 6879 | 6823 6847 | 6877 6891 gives -1.8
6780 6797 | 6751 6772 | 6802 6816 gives 1.4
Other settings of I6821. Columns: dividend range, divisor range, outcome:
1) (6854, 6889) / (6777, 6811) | 0.95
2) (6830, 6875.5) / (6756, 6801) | 1.07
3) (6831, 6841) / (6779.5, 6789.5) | 1.04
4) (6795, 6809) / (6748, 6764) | 1.15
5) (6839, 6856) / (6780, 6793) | 1.10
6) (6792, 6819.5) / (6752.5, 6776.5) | 1.09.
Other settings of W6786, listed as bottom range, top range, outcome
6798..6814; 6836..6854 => 0.97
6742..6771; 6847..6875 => 1.07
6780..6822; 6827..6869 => 1.02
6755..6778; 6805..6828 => 1.07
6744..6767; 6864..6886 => 1.04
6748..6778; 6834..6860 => 1.12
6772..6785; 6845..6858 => 1.10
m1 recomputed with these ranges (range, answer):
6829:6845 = 2.324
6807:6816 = 2.308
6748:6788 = 2.028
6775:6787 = 2.001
